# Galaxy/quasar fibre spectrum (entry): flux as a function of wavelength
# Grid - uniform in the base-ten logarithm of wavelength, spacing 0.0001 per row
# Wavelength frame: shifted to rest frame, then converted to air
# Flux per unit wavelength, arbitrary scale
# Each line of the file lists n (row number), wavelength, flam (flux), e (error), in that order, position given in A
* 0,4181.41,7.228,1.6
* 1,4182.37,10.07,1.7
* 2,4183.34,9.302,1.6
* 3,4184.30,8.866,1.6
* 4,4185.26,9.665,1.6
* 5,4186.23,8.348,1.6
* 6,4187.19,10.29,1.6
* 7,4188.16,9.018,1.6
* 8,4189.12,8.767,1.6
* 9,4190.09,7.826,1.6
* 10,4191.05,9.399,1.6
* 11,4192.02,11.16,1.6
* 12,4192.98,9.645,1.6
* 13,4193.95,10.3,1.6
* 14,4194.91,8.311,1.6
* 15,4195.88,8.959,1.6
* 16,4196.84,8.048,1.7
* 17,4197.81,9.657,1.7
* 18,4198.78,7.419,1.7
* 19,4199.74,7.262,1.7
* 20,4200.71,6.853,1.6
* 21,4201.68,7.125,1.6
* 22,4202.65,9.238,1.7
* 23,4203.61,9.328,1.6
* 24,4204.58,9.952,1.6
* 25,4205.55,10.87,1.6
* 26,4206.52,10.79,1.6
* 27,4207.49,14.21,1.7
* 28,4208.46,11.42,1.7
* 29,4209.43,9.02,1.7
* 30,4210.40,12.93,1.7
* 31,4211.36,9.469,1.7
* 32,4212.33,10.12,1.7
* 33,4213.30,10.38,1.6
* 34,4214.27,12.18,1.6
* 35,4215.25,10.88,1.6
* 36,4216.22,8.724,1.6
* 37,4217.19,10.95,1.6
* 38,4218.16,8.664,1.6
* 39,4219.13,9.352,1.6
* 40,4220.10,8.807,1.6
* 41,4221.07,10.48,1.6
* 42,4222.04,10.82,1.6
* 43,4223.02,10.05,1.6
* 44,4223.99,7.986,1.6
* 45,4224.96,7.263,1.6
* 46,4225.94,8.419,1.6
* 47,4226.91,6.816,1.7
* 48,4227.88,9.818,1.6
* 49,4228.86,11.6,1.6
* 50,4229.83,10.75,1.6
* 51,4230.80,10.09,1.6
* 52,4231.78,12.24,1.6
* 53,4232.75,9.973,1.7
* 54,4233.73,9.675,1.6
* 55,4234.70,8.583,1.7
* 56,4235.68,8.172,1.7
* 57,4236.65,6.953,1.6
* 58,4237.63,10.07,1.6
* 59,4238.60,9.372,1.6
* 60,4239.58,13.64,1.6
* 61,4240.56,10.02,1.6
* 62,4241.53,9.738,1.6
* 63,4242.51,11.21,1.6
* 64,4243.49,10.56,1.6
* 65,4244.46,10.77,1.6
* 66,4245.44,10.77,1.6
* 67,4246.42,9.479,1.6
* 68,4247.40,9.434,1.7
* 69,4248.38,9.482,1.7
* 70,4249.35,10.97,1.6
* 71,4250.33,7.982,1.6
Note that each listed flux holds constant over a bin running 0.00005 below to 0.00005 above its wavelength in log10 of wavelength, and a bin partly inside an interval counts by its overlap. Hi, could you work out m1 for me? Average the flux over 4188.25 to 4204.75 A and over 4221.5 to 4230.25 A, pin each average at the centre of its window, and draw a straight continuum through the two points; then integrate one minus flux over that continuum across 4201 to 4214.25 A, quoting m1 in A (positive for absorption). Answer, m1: -2.1 A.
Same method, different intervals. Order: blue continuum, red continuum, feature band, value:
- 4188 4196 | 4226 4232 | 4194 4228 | 0.5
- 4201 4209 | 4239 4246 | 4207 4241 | 1.9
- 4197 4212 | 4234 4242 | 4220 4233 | -0.1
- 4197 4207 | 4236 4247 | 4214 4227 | 0.0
